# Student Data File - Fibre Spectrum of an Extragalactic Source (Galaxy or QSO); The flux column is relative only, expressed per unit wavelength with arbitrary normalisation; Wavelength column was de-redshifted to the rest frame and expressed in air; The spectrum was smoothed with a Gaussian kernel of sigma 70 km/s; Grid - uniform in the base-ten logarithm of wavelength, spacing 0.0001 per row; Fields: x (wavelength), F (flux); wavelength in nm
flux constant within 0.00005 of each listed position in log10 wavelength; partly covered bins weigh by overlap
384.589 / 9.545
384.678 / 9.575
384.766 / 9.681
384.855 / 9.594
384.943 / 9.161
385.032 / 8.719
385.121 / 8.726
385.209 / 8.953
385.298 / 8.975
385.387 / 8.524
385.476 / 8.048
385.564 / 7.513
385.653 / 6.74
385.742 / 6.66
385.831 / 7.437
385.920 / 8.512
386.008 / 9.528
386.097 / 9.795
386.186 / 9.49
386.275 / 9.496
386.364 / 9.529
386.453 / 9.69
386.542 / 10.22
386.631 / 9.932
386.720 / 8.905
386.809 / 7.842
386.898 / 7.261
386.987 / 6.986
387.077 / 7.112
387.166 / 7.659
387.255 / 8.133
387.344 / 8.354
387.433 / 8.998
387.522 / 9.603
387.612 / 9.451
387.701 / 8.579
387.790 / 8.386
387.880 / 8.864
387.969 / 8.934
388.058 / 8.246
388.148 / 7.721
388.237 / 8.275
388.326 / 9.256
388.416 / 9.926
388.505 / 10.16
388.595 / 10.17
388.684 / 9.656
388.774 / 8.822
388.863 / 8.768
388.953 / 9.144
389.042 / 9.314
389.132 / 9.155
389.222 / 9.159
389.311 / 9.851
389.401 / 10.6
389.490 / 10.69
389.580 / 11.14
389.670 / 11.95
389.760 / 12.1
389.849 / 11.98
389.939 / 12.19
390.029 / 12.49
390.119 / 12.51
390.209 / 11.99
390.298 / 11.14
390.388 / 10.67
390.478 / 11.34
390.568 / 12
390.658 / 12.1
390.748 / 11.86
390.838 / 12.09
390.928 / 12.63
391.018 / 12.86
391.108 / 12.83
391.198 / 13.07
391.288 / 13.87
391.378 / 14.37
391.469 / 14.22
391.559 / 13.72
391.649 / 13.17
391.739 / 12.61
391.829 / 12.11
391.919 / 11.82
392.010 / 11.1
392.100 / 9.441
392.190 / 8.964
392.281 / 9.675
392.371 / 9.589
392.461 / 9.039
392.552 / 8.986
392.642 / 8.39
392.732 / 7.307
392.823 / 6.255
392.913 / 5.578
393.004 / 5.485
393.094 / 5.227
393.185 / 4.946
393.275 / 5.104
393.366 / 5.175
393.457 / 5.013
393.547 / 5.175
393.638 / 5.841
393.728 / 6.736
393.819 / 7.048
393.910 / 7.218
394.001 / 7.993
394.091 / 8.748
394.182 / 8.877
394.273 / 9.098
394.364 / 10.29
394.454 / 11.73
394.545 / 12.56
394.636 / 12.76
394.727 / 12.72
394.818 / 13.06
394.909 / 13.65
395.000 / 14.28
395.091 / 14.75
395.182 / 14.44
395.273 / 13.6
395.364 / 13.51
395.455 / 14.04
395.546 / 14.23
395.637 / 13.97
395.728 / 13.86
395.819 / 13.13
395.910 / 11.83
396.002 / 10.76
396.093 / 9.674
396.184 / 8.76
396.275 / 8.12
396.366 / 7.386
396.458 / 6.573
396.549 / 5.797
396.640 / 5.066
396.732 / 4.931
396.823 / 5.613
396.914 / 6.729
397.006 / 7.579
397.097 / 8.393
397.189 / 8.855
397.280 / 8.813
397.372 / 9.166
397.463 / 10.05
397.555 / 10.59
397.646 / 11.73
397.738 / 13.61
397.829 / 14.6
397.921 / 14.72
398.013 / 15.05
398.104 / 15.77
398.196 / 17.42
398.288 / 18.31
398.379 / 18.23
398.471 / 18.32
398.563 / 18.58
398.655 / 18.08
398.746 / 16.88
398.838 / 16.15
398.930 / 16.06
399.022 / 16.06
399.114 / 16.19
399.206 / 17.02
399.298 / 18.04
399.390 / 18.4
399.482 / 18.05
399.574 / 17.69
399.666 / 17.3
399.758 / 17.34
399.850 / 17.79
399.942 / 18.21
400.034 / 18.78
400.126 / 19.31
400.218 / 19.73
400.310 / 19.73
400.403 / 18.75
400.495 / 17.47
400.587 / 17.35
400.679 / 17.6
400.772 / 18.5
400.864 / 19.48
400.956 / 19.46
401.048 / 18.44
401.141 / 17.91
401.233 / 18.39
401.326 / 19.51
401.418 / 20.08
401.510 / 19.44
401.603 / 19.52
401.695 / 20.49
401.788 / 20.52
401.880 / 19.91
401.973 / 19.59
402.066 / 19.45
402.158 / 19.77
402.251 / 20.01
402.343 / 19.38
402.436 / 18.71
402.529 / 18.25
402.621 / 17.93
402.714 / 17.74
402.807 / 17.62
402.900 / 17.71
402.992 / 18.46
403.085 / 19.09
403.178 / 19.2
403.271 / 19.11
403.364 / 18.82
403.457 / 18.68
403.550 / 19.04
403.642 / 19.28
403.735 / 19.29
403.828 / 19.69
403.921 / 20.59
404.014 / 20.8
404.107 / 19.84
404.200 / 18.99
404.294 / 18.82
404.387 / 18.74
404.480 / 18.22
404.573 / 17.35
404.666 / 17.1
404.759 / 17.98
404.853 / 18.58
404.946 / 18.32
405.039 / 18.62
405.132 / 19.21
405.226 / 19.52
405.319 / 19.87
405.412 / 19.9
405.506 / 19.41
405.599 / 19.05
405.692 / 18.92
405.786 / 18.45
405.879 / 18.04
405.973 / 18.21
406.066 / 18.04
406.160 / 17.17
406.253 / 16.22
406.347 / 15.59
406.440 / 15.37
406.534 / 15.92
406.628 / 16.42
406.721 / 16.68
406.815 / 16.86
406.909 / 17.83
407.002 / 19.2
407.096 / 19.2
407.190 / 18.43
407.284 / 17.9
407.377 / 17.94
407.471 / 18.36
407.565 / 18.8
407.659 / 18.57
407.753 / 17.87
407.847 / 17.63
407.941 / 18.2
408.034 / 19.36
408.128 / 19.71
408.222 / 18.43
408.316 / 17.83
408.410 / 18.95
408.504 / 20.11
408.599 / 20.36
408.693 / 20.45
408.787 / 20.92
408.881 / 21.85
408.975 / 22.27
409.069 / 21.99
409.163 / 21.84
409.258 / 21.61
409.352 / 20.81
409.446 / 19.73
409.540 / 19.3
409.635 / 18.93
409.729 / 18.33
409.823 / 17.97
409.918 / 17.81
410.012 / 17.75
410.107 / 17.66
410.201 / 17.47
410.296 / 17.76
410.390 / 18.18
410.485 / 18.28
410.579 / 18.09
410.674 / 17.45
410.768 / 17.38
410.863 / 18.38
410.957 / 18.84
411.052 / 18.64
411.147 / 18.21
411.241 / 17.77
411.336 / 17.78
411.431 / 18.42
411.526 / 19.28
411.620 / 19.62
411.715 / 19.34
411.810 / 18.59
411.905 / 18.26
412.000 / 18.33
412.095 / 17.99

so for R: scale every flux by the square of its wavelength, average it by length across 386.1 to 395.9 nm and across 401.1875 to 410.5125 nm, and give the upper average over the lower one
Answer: 2.0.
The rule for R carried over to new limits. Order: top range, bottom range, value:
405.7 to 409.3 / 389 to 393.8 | 2.00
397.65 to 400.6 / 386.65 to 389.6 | 2.04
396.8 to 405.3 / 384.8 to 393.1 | 1.88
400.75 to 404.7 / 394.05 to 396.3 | 1.63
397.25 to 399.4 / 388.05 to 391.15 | 1.49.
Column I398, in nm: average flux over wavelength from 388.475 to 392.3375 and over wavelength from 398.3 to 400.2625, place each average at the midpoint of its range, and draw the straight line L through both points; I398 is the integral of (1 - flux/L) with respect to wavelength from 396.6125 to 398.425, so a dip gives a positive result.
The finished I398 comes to 0.58 nm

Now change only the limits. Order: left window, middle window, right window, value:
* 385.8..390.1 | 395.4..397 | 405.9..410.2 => 0.452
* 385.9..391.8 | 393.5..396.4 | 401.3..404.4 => 0.675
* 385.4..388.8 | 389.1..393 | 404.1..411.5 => -0.212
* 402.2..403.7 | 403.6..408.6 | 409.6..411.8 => 0.025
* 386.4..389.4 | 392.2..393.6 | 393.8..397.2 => 0.434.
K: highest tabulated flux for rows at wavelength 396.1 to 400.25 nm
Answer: 19.73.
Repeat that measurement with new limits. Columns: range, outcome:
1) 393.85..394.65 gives 12.76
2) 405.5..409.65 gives 22.27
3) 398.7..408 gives 20.8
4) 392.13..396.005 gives 14.75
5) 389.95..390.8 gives 12.51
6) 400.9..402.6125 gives 20.52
